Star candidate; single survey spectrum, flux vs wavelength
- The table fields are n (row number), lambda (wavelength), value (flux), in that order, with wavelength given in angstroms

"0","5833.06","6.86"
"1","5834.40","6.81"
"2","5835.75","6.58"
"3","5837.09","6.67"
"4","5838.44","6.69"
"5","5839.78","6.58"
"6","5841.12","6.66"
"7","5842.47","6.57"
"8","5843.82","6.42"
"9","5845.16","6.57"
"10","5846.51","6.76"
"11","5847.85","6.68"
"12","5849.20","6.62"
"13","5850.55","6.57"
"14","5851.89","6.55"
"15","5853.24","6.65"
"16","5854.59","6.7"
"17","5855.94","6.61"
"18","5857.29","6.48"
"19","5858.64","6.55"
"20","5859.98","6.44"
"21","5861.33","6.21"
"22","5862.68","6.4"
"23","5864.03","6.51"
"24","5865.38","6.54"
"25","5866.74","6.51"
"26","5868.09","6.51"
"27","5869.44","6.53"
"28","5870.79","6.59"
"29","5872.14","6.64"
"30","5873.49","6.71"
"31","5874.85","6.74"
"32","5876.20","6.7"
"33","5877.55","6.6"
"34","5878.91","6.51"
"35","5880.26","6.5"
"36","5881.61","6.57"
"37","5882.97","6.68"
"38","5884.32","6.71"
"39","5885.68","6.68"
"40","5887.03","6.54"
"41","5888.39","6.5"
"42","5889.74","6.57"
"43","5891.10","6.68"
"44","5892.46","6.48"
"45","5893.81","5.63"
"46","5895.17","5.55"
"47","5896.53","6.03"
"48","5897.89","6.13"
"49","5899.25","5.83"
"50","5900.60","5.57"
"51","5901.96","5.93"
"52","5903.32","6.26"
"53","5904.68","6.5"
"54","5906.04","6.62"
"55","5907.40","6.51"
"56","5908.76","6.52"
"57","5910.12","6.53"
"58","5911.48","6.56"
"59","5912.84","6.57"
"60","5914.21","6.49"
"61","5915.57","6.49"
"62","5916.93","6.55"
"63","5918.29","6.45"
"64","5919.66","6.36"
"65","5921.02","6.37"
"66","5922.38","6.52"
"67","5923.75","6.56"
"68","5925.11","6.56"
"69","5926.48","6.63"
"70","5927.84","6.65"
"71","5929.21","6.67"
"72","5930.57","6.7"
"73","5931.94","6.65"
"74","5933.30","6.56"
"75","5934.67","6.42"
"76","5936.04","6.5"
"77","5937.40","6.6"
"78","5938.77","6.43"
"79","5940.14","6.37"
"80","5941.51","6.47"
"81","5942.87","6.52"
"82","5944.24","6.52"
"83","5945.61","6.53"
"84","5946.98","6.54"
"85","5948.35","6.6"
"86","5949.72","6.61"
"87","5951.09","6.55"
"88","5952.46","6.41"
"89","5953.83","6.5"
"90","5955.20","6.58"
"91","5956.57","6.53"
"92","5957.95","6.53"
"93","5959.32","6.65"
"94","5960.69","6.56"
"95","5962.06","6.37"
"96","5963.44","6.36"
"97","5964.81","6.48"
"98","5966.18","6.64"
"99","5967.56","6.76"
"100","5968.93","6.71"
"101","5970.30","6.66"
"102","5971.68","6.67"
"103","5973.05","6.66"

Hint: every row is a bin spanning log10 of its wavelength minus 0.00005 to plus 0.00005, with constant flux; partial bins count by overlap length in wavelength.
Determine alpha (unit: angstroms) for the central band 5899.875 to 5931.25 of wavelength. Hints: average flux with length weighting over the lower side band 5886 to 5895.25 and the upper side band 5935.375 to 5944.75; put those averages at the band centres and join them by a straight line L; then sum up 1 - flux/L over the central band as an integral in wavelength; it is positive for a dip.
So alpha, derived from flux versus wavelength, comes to -0.2 angstroms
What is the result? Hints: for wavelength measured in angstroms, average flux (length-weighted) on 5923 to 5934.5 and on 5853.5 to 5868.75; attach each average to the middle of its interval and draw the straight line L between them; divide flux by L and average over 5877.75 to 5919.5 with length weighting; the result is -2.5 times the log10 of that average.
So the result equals 0.03 mag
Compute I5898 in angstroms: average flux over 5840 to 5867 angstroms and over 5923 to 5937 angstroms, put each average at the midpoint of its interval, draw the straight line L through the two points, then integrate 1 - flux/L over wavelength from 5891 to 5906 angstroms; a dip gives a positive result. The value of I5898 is 1.19 angstroms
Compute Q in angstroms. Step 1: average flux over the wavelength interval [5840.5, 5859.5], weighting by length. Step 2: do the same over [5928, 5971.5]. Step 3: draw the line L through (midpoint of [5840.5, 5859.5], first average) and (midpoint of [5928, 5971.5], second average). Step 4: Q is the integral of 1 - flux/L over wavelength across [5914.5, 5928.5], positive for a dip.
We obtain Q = 0.11 angstroms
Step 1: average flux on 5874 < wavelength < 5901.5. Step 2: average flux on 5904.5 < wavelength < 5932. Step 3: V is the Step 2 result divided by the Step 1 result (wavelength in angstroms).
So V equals 1.0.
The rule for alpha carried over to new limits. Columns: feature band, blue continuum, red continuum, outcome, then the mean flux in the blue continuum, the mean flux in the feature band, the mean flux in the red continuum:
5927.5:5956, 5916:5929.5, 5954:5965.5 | -0.1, 6.53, 6.54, 6.51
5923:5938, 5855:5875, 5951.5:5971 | -0.1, 6.53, 6.59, 6.55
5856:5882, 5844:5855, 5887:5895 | -0.2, 6.63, 6.54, 6.33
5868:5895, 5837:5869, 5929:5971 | 0.1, 6.56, 6.54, 6.55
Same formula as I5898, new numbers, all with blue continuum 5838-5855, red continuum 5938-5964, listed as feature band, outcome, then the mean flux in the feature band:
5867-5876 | 0.0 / 6.62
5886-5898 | 0.6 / 6.25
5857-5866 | 0.2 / 6.45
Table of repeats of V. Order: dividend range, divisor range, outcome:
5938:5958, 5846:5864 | 0.99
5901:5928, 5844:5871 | 0.99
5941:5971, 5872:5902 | 1.03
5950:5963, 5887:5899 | 1.05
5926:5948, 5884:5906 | 1.05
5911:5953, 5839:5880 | 0.99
